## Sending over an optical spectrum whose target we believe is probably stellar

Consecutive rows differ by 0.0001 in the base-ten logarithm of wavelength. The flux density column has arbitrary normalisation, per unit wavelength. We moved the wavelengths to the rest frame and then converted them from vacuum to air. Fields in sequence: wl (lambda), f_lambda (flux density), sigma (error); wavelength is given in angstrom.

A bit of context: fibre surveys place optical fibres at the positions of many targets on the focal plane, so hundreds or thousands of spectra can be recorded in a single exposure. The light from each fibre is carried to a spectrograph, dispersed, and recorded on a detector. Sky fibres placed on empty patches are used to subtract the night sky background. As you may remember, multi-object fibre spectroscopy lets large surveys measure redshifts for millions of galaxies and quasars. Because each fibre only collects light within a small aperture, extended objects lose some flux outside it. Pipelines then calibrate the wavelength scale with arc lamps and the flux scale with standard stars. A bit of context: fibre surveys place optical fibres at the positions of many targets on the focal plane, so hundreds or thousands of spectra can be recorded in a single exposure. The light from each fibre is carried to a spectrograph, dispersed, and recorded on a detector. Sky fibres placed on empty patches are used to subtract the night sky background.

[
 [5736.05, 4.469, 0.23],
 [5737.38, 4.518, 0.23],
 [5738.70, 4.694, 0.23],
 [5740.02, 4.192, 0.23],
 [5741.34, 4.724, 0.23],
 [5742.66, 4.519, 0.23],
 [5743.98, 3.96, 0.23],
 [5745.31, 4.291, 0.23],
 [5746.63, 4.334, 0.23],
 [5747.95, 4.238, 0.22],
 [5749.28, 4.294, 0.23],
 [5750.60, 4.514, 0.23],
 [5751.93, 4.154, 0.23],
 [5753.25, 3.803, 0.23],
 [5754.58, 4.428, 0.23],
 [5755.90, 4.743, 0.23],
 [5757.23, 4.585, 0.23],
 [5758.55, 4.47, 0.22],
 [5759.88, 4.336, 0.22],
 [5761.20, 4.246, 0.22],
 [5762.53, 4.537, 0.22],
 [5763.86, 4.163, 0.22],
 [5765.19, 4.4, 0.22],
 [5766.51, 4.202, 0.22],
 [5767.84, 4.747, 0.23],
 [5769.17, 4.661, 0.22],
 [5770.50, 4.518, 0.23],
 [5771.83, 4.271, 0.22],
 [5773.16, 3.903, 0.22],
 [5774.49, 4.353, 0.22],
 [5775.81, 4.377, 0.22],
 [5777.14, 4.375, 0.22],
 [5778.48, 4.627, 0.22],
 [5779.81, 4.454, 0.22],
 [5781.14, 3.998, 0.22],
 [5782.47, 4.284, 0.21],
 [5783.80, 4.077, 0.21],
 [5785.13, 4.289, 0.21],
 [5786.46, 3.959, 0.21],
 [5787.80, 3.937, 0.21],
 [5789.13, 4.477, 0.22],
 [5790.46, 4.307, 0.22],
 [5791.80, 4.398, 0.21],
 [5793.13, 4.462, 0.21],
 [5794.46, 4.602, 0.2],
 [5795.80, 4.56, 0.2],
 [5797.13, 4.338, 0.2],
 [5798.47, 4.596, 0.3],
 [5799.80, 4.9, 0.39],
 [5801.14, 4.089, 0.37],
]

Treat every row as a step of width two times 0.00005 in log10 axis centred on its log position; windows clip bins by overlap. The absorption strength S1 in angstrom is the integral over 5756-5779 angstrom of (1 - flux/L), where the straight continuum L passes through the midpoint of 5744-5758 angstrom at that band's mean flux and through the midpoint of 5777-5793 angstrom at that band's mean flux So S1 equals -0.6 angstrom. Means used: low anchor 4.32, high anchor 4.27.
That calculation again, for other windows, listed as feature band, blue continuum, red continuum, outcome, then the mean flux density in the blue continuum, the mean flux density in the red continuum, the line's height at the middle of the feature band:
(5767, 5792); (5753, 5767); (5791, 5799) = 0.7 angstrom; 4.37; 4.49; 4.44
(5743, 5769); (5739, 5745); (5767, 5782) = 0.2 angstrom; 4.37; 4.38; 4.37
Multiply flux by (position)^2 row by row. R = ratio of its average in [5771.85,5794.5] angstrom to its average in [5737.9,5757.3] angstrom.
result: 1.0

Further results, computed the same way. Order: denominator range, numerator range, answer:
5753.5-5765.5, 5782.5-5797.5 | 0.99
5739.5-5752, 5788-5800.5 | 1.06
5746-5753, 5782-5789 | 0.98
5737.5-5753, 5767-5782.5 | 1.02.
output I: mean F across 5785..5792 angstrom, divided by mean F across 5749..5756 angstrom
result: 0.98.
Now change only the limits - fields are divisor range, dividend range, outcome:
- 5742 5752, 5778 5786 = 1.00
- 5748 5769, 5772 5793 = 0.97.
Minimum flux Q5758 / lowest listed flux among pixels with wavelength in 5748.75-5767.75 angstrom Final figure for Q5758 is 3.803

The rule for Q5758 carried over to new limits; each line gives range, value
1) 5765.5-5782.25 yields 3.903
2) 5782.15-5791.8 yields 3.937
